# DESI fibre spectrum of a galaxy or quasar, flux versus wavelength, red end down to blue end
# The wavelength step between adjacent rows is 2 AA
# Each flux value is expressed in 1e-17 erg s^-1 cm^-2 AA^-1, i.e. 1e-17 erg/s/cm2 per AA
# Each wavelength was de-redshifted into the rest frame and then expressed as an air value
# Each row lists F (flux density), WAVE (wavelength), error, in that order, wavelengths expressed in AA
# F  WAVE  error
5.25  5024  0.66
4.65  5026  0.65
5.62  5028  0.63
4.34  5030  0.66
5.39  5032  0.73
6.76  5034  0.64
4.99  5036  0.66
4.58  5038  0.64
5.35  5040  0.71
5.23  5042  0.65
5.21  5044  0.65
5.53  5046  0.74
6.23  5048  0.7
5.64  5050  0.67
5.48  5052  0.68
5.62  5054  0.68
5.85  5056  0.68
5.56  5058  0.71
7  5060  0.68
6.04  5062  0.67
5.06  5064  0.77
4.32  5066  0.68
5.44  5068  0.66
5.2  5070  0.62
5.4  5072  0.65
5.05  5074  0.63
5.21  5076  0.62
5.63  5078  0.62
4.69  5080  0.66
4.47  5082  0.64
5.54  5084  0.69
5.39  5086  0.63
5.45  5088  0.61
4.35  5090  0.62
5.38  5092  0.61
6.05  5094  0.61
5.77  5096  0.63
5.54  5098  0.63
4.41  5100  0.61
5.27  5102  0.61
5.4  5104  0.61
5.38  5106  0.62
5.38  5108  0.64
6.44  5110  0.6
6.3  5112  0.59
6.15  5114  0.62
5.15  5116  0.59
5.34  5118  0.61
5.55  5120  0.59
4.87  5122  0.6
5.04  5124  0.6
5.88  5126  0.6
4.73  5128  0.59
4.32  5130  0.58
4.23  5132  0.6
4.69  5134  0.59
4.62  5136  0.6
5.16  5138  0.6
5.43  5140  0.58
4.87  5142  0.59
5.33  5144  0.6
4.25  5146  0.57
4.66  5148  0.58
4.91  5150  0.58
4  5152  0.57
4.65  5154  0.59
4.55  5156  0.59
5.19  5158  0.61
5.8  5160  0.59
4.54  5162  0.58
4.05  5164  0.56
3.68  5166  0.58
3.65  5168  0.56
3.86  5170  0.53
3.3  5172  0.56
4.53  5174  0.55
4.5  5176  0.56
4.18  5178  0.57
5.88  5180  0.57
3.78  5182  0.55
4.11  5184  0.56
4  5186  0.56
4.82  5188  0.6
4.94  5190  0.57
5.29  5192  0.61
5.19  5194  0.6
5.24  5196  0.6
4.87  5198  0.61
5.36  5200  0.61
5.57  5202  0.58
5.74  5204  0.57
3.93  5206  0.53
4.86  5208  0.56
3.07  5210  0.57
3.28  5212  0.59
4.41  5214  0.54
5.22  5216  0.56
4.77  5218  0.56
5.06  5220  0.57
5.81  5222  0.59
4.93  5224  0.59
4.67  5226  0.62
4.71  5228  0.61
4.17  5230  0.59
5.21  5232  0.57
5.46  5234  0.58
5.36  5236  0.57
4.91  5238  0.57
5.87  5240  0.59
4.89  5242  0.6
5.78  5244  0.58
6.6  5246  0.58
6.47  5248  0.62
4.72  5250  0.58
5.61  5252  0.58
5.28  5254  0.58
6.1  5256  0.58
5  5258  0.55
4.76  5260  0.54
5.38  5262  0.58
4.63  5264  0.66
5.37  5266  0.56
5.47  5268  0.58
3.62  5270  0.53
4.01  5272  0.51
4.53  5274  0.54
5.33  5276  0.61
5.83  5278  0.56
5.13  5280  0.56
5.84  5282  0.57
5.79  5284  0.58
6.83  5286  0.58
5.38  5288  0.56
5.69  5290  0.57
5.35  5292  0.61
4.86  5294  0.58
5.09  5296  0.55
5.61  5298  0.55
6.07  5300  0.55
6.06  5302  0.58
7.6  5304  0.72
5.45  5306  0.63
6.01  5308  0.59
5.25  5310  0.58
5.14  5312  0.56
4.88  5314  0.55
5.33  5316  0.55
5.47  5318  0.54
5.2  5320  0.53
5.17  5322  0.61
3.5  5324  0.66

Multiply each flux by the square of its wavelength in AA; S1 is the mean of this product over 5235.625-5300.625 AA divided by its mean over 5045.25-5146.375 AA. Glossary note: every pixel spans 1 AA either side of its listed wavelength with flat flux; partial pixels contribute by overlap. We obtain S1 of 1.1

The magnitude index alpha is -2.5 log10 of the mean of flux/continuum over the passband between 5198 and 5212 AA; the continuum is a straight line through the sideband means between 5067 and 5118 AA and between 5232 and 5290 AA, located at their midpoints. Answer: 0.153 mag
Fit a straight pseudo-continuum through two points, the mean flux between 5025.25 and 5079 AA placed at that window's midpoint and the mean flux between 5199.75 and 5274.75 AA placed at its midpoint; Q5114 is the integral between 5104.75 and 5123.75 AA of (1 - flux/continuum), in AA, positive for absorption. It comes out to -1.1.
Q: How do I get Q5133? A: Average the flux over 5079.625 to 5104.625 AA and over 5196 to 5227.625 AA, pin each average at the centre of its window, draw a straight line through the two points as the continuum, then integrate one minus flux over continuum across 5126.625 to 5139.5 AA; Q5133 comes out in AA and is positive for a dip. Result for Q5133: 1.0 AA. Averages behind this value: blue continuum 5.22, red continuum 4.78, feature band 4.69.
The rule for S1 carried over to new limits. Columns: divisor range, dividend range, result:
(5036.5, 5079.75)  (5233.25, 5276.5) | 1.04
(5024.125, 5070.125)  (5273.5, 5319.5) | 1.13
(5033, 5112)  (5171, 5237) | 0.92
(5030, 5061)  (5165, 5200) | 0.85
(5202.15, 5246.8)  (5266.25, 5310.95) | 1.14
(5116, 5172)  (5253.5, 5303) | 1.19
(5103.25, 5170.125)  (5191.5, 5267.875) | 1.07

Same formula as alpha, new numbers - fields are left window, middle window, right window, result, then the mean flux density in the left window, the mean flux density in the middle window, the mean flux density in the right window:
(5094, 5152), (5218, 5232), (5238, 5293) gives 0.087 mag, 5.18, 4.91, 5.37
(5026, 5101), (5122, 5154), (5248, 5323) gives 0.121 mag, 5.36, 4.81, 5.39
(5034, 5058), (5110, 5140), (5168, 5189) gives -0.094 mag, 5.49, 5.2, 4.27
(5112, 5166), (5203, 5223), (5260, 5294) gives 0.107 mag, 4.92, 4.62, 5.23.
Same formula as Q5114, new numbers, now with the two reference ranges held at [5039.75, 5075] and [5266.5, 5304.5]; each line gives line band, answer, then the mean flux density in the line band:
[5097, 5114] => -0.2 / 5.55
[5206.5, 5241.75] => 4.3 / 4.8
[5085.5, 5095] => 0.3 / 5.32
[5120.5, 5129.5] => 0.6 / 5.11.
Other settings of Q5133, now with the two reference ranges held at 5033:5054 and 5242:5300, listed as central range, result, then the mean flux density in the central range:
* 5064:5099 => 1.6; 5.22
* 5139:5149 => 1.0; 4.91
